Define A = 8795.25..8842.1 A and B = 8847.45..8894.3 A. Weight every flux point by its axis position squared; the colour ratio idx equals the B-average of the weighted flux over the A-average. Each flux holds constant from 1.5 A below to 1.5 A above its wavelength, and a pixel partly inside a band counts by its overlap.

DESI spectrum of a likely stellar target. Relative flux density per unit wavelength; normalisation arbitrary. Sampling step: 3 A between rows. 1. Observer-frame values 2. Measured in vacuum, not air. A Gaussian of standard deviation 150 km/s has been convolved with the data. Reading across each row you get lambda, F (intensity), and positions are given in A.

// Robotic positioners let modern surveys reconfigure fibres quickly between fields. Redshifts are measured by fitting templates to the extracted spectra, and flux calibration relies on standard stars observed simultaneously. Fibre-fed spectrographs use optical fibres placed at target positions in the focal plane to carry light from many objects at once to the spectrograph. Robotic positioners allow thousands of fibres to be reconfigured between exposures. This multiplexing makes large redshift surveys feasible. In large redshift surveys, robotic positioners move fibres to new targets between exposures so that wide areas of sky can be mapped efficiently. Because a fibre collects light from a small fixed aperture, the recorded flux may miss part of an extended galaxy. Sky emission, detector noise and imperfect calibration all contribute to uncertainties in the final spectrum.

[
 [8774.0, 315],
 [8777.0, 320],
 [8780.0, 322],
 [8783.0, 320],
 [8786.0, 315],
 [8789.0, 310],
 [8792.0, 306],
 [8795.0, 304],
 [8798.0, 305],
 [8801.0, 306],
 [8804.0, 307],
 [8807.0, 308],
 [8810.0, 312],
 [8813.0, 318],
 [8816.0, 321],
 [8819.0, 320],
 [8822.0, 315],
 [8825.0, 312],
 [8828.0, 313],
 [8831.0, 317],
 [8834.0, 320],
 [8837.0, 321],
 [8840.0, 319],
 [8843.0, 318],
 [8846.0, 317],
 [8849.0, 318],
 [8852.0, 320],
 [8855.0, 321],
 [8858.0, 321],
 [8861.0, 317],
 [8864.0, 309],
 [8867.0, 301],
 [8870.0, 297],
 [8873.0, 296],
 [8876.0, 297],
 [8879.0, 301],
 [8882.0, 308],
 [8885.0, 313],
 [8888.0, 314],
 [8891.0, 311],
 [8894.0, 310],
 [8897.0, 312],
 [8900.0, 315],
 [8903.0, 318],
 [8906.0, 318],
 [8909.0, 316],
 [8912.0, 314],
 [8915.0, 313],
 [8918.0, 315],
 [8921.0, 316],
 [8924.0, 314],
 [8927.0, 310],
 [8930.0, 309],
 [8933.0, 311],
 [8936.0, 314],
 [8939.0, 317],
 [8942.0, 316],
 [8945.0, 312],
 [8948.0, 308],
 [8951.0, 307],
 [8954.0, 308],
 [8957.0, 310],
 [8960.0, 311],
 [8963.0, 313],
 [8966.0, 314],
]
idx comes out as 1.0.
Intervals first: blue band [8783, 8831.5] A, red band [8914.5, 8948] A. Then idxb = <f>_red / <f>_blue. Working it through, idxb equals 1.00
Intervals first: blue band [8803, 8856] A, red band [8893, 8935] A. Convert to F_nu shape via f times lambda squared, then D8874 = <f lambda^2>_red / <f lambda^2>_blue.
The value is 1.01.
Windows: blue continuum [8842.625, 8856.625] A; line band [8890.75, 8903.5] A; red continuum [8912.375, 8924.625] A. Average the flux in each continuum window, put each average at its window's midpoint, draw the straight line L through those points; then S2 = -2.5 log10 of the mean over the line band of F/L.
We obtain 0.01 mag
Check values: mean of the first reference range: 319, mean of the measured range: 313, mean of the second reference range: 314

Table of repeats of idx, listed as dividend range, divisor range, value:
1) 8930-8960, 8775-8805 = 1.03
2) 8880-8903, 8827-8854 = 0.99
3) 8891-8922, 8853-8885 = 1.03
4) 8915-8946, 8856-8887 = 1.04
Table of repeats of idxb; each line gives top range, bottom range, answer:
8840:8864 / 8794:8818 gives 1.03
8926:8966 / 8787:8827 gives 1.00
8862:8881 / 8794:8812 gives 0.98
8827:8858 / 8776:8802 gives 1.02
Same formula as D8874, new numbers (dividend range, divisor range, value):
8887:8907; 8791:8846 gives 1.02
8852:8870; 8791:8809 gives 1.04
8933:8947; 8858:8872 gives 1.04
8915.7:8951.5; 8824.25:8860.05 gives 1.00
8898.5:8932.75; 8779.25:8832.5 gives 1.03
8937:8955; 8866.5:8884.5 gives 1.05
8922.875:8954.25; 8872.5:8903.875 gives 1.02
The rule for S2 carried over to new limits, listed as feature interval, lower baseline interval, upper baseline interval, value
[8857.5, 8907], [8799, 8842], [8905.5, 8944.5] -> 0.02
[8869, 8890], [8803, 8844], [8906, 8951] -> 0.04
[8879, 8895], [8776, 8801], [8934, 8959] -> 0.01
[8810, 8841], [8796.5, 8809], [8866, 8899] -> -0.04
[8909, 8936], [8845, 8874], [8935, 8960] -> -0.01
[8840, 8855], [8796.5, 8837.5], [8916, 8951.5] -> -0.02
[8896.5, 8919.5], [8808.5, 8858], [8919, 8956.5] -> -0.01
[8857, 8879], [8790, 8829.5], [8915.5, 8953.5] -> 0.02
